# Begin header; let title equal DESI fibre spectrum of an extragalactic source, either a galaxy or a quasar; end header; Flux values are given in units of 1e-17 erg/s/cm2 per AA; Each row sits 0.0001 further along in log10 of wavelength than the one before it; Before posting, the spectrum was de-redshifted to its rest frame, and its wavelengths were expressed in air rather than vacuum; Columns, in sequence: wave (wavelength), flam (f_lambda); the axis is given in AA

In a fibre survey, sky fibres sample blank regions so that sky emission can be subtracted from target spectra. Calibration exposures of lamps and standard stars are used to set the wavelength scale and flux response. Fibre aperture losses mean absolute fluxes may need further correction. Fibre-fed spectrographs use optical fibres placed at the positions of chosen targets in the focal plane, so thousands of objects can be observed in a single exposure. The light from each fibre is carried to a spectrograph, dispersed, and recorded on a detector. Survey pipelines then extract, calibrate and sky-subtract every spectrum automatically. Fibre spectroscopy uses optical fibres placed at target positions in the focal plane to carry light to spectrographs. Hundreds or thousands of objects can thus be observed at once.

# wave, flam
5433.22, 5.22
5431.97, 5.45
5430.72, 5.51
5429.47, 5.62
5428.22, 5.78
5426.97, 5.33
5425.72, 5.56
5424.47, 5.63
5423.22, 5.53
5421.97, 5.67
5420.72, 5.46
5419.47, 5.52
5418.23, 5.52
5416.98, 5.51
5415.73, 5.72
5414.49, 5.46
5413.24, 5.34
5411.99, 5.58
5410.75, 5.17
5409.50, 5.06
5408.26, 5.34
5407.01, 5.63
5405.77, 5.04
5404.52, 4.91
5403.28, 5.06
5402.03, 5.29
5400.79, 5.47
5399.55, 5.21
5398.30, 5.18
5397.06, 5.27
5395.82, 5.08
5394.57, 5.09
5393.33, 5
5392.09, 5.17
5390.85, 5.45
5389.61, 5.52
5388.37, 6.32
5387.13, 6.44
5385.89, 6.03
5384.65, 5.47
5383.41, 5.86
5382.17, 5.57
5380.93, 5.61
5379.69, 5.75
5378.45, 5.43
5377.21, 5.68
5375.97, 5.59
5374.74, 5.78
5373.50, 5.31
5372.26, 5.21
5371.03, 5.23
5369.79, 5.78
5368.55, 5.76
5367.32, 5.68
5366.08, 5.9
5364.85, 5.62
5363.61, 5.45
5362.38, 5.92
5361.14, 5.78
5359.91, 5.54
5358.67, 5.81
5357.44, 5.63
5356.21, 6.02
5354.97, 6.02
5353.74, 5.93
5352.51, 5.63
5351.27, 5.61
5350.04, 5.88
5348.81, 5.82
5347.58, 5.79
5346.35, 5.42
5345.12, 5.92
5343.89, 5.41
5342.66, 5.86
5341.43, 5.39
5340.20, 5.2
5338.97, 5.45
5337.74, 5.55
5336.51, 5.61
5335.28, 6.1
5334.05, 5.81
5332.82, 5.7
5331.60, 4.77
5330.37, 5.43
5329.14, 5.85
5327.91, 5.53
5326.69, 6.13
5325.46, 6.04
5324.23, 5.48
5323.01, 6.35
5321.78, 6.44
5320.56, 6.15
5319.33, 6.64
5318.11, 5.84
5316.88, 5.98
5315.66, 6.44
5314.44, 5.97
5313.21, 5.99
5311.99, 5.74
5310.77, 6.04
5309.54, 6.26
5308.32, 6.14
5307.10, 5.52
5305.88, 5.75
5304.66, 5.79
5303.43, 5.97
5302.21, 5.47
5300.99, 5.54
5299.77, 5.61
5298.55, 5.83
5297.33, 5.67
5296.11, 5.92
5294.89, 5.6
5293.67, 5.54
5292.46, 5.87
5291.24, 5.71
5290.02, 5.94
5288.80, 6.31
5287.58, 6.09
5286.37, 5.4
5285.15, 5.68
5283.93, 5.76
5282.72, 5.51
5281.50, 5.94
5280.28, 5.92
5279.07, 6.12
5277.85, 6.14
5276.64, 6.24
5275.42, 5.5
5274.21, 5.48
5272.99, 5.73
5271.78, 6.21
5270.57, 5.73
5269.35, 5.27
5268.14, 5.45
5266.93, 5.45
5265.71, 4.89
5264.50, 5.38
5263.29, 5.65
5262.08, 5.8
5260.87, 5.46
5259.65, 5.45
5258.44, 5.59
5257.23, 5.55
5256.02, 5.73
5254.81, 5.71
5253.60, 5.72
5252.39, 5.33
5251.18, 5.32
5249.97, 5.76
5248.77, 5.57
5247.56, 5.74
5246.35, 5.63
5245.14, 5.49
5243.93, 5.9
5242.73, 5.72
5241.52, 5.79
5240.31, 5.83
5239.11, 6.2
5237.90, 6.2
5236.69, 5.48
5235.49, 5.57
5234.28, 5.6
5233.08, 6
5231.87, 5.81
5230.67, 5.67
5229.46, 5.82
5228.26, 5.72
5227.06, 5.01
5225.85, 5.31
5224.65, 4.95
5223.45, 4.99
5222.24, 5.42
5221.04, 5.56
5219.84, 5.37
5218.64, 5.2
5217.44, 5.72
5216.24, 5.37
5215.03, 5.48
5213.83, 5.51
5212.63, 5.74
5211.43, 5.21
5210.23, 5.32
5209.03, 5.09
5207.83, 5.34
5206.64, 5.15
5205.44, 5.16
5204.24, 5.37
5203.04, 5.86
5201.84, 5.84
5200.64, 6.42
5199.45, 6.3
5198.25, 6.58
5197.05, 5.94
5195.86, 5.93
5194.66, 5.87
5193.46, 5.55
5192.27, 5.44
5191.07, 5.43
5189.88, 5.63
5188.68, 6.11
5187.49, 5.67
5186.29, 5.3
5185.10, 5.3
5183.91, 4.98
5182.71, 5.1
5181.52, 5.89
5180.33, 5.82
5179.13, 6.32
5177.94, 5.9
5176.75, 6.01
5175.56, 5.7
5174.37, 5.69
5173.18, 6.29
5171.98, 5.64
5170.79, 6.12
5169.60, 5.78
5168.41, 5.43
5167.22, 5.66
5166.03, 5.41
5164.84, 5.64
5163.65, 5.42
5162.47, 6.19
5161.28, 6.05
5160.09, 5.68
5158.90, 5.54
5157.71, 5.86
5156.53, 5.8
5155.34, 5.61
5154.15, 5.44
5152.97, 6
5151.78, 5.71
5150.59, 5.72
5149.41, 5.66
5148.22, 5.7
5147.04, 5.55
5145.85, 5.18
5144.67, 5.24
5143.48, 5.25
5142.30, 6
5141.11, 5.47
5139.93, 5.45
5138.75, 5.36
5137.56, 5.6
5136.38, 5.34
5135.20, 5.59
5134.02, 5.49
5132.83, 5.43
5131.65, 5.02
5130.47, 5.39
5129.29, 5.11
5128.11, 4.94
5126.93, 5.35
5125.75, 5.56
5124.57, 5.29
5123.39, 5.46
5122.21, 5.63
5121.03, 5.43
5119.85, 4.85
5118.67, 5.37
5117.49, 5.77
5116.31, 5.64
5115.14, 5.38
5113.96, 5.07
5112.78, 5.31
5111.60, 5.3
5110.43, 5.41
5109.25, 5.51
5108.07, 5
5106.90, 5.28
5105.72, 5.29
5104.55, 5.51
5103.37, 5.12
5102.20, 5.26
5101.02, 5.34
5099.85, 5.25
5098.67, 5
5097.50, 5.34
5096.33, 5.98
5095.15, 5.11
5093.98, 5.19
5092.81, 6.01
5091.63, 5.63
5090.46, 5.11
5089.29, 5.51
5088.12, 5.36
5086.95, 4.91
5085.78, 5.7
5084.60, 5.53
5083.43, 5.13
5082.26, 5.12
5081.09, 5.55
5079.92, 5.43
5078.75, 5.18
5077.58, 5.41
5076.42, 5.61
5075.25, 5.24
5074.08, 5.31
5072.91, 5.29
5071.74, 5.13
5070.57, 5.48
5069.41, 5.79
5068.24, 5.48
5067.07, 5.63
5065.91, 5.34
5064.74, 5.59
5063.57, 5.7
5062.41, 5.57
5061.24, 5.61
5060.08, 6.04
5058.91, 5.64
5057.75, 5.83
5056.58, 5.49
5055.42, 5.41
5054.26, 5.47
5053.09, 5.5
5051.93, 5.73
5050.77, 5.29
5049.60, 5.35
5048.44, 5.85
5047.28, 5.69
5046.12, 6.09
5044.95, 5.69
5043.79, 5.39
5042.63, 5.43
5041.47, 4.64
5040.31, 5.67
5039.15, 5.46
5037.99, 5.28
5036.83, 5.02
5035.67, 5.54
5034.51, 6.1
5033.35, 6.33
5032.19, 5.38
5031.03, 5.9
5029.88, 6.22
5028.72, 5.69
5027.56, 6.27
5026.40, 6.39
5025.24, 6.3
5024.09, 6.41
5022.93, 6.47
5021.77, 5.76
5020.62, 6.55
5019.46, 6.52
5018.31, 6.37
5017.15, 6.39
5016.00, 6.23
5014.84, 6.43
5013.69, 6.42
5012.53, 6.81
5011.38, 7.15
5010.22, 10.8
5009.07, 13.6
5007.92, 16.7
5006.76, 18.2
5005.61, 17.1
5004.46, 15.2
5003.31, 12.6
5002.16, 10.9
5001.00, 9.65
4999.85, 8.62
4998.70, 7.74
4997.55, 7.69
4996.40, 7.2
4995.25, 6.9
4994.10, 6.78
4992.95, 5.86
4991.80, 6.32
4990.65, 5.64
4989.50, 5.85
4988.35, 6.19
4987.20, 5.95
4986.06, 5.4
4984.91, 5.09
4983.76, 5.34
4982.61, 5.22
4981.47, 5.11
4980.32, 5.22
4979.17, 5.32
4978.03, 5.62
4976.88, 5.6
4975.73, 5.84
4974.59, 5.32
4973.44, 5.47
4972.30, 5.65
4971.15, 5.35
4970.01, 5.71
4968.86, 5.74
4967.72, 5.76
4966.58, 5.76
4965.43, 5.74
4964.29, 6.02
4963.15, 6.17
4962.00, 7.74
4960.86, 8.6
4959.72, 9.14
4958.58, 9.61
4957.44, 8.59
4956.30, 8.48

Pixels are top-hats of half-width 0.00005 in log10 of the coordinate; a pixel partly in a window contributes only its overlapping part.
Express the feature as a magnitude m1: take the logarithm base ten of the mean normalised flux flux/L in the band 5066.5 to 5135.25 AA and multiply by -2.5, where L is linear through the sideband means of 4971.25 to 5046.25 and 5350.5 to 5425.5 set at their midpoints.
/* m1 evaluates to 0.25 mag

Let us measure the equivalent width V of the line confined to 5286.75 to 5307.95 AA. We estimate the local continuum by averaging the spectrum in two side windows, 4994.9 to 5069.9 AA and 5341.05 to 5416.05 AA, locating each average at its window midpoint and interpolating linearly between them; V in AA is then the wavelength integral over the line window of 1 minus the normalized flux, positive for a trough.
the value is 0.51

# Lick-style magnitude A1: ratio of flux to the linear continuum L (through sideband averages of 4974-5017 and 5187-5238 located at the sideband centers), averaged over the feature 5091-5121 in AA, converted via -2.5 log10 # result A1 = 0.26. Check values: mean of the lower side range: 8.03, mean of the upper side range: 5.59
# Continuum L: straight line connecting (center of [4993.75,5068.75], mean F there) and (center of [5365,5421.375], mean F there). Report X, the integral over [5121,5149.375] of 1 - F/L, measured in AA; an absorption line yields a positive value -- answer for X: 5.2 AA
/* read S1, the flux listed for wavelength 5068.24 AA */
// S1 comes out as 5.48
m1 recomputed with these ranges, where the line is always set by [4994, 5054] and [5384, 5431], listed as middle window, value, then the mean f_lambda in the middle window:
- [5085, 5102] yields 0.30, 5.38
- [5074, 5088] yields 0.32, 5.34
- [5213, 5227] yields 0.20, 5.34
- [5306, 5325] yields -0.02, 6.06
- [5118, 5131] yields 0.29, 5.31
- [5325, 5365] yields 0.02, 5.68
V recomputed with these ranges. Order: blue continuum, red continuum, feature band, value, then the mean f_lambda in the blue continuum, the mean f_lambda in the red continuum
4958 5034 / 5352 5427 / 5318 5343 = 0.1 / 7.32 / 5.53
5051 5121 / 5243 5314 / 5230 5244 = -0.4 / 5.42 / 5.72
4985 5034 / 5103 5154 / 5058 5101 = 6.8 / 7.99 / 5.41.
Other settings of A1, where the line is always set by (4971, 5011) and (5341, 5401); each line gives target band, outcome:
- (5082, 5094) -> 0.35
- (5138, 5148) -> 0.28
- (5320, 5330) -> -0.01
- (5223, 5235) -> 0.19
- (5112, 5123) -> 0.32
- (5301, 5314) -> 0.03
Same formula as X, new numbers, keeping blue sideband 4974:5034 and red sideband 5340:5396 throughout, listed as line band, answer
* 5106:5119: 3.0 AA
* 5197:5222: 3.4 AA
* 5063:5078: 3.6 AA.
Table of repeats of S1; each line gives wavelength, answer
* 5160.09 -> 5.68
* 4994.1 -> 6.78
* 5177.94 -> 5.9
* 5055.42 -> 5.41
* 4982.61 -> 5.22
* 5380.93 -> 5.61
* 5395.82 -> 5.08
